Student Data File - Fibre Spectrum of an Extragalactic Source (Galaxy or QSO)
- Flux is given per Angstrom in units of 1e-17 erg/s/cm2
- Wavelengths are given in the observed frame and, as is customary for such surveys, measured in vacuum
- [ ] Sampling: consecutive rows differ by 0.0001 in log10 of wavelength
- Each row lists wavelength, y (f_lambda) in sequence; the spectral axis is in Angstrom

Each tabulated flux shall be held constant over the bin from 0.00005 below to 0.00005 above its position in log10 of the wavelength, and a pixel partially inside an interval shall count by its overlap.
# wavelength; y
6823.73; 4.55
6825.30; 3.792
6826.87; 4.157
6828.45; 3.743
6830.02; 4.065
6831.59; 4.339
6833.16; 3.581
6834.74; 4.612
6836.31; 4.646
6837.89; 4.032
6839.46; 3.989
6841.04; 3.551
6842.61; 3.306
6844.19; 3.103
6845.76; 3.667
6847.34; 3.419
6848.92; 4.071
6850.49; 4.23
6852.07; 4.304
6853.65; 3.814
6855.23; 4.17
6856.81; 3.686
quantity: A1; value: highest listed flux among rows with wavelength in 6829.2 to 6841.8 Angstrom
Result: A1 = 4.646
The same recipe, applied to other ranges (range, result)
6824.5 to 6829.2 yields 4.157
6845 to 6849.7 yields 4.071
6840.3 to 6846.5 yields 3.667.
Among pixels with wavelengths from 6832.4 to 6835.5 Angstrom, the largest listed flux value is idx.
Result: 4.612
